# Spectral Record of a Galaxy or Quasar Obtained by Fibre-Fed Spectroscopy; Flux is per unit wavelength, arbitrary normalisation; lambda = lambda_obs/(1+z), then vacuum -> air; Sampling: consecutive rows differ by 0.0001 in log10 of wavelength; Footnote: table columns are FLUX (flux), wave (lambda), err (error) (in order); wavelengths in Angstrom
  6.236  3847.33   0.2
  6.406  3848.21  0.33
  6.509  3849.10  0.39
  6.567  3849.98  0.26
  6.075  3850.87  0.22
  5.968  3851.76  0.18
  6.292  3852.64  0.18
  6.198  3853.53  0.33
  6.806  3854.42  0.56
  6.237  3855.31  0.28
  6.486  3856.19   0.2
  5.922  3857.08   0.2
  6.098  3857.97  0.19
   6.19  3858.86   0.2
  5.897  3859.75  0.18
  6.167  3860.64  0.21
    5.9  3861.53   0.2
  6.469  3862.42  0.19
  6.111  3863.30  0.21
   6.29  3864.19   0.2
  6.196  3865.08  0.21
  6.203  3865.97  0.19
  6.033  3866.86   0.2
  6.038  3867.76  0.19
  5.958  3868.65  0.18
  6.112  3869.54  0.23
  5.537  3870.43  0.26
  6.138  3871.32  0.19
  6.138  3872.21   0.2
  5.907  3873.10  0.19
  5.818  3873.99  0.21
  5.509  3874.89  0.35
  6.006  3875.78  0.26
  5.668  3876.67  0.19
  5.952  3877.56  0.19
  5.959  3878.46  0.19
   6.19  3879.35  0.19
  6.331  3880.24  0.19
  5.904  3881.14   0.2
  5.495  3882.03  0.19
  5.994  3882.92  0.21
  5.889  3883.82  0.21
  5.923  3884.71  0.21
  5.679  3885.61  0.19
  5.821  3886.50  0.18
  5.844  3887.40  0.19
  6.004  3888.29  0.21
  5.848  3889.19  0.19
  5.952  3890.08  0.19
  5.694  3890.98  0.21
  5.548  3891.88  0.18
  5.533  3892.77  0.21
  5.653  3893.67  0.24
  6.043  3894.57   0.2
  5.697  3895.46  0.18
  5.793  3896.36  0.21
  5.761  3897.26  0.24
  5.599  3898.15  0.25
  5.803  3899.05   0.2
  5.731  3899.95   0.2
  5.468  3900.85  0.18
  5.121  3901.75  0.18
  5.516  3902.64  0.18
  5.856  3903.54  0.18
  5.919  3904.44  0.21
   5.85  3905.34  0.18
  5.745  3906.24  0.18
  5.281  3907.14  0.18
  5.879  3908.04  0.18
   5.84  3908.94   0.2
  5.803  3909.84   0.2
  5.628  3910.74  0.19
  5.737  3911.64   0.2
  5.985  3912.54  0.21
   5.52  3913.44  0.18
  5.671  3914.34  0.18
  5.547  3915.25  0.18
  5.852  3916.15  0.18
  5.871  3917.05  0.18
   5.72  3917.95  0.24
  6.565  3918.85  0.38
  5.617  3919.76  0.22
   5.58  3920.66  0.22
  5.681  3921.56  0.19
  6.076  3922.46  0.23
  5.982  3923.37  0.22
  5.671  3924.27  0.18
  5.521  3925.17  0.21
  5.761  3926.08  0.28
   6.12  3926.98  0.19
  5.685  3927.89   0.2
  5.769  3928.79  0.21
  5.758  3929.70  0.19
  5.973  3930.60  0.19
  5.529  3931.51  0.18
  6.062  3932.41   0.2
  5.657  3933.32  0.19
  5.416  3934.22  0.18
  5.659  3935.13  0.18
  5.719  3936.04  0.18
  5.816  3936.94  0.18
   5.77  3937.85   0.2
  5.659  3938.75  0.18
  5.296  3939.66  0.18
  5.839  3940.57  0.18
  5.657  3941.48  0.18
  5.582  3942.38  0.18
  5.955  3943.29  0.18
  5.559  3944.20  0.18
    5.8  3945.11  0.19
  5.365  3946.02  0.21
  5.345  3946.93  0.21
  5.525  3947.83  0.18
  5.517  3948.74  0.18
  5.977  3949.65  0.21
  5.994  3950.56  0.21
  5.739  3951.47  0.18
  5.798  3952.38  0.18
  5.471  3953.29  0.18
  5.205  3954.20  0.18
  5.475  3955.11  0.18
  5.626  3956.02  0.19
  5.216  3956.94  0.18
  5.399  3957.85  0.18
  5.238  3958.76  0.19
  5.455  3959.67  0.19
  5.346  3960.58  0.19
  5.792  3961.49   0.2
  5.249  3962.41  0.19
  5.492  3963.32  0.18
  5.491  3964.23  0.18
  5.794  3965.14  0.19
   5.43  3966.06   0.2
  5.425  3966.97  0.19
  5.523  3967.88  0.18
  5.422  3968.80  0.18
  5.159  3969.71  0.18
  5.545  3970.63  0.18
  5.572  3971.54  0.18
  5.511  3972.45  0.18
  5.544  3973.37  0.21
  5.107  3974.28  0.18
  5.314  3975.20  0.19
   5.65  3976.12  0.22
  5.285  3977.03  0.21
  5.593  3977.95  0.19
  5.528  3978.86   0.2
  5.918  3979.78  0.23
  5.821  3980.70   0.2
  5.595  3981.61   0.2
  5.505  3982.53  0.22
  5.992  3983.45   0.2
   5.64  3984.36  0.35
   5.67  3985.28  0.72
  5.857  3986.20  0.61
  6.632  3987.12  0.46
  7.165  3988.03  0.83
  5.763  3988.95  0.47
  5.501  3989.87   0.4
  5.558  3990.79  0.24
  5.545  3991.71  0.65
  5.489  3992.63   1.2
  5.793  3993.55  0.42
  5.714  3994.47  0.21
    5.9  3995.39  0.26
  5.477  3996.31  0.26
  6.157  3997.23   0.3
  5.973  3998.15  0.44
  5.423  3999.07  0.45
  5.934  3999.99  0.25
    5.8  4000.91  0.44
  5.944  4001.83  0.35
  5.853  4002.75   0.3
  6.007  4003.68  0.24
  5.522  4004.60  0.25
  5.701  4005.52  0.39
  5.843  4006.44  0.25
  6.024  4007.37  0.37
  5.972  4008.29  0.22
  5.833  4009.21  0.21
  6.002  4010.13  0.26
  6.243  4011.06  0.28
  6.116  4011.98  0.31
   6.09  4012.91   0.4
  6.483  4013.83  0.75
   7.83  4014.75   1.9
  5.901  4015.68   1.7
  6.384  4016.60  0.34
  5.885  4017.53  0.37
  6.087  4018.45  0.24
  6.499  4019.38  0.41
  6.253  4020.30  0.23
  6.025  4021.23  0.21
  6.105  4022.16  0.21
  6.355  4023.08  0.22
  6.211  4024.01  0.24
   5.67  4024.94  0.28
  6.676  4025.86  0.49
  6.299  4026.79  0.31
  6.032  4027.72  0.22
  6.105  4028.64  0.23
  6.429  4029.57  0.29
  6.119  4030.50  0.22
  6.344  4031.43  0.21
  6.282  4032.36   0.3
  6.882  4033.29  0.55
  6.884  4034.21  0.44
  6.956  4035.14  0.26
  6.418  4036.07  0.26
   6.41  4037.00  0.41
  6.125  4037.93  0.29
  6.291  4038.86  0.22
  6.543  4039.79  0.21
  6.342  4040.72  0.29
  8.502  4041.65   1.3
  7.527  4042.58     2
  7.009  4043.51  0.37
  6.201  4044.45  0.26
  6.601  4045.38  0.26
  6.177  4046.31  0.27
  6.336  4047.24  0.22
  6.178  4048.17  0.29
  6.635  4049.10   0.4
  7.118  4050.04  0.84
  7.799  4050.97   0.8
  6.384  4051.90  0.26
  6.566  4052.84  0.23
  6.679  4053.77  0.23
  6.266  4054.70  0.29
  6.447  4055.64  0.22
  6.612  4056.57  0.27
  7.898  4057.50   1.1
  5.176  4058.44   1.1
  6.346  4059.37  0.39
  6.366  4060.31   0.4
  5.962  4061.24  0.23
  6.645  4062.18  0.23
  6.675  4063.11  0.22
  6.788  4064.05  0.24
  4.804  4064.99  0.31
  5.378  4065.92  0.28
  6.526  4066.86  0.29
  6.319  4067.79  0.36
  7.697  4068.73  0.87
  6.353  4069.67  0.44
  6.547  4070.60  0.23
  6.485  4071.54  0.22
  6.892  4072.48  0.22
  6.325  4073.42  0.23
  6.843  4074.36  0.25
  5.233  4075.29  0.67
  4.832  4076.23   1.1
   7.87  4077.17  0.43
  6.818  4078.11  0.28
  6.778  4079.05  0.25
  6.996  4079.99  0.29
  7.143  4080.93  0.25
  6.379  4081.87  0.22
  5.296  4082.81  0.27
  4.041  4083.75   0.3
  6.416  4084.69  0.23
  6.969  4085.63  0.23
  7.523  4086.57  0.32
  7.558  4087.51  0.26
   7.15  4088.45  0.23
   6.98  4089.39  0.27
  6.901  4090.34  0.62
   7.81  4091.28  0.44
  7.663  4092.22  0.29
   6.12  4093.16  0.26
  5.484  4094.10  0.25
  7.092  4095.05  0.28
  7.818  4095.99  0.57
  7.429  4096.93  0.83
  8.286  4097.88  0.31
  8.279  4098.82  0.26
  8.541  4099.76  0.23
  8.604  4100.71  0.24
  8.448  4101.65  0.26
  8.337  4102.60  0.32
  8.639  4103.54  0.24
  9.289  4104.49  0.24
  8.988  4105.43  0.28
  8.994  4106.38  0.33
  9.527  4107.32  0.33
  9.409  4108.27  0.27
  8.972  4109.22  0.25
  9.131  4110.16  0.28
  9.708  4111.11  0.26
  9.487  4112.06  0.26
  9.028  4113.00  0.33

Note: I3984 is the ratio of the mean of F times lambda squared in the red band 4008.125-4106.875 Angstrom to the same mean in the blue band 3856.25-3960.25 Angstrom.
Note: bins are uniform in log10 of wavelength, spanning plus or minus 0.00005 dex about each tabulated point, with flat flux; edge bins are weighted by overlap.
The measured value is 1.3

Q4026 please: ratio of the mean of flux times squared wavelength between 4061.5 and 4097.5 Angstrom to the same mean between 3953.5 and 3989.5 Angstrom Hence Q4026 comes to 1.2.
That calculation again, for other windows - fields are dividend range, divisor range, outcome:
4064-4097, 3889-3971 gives 1.25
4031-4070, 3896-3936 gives 1.22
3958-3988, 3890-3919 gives 1.01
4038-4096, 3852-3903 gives 1.22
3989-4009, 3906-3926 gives 1.04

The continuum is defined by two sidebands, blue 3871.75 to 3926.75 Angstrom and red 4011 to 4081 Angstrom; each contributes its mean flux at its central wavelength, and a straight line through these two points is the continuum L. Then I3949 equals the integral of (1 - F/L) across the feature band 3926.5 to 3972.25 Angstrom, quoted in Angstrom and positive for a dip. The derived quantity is 3.2 Angstrom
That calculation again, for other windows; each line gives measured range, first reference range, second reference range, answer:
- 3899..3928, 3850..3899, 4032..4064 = 1.78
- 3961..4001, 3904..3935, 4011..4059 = 3.20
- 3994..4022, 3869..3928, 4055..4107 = 1.98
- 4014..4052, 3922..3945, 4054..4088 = -1.66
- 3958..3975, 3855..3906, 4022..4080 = 2.06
